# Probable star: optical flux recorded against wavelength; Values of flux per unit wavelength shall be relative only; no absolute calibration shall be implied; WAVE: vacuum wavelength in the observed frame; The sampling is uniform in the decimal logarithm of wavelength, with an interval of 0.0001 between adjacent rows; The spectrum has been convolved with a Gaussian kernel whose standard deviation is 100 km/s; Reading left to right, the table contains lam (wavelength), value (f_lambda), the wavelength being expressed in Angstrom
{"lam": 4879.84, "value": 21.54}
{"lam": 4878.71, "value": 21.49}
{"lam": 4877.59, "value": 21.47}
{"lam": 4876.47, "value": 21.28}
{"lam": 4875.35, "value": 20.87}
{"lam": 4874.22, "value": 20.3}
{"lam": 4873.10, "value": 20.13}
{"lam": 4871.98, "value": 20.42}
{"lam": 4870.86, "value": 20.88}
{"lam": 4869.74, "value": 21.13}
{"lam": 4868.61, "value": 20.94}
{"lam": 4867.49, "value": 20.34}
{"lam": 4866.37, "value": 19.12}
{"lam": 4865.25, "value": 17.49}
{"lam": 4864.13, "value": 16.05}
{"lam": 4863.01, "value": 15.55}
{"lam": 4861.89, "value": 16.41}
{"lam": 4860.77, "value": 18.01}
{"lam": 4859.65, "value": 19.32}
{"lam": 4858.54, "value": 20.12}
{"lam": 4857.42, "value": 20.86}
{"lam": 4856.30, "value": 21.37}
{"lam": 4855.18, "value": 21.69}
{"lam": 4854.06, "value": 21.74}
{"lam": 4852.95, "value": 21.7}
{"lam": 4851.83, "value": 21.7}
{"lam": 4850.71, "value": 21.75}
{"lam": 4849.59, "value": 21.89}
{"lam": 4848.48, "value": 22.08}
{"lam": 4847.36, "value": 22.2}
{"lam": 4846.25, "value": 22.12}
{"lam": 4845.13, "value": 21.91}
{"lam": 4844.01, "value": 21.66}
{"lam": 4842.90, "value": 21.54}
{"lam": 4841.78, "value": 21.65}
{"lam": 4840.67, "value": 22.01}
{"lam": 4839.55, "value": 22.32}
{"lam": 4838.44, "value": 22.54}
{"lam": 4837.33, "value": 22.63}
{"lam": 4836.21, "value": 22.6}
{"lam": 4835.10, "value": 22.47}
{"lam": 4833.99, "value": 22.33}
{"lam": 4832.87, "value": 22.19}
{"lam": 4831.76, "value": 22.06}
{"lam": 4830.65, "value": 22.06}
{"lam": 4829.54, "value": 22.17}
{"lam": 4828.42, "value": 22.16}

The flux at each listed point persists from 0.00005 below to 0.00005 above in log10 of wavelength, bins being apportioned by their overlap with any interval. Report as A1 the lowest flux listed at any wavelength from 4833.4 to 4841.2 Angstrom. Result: 22.01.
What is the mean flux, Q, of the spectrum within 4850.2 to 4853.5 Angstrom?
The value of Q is 21.7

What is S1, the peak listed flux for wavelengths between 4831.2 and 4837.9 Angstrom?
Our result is 22.63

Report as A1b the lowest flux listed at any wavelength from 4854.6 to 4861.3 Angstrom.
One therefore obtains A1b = 18.01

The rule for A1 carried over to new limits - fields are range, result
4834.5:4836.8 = 22.47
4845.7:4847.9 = 22.12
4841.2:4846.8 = 21.54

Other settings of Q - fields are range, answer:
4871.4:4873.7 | 20.3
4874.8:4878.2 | 21.3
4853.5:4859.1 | 21.2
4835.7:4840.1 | 22.5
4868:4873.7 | 20.7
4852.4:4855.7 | 21.7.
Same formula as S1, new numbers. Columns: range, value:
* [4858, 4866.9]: 20.12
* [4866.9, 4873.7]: 21.13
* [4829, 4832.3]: 22.17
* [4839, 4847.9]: 22.32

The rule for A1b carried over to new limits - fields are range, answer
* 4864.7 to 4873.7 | 17.49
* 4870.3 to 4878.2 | 20.13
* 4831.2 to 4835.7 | 22.06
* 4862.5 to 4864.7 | 15.55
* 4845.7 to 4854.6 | 21.7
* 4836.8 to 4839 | 22.54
